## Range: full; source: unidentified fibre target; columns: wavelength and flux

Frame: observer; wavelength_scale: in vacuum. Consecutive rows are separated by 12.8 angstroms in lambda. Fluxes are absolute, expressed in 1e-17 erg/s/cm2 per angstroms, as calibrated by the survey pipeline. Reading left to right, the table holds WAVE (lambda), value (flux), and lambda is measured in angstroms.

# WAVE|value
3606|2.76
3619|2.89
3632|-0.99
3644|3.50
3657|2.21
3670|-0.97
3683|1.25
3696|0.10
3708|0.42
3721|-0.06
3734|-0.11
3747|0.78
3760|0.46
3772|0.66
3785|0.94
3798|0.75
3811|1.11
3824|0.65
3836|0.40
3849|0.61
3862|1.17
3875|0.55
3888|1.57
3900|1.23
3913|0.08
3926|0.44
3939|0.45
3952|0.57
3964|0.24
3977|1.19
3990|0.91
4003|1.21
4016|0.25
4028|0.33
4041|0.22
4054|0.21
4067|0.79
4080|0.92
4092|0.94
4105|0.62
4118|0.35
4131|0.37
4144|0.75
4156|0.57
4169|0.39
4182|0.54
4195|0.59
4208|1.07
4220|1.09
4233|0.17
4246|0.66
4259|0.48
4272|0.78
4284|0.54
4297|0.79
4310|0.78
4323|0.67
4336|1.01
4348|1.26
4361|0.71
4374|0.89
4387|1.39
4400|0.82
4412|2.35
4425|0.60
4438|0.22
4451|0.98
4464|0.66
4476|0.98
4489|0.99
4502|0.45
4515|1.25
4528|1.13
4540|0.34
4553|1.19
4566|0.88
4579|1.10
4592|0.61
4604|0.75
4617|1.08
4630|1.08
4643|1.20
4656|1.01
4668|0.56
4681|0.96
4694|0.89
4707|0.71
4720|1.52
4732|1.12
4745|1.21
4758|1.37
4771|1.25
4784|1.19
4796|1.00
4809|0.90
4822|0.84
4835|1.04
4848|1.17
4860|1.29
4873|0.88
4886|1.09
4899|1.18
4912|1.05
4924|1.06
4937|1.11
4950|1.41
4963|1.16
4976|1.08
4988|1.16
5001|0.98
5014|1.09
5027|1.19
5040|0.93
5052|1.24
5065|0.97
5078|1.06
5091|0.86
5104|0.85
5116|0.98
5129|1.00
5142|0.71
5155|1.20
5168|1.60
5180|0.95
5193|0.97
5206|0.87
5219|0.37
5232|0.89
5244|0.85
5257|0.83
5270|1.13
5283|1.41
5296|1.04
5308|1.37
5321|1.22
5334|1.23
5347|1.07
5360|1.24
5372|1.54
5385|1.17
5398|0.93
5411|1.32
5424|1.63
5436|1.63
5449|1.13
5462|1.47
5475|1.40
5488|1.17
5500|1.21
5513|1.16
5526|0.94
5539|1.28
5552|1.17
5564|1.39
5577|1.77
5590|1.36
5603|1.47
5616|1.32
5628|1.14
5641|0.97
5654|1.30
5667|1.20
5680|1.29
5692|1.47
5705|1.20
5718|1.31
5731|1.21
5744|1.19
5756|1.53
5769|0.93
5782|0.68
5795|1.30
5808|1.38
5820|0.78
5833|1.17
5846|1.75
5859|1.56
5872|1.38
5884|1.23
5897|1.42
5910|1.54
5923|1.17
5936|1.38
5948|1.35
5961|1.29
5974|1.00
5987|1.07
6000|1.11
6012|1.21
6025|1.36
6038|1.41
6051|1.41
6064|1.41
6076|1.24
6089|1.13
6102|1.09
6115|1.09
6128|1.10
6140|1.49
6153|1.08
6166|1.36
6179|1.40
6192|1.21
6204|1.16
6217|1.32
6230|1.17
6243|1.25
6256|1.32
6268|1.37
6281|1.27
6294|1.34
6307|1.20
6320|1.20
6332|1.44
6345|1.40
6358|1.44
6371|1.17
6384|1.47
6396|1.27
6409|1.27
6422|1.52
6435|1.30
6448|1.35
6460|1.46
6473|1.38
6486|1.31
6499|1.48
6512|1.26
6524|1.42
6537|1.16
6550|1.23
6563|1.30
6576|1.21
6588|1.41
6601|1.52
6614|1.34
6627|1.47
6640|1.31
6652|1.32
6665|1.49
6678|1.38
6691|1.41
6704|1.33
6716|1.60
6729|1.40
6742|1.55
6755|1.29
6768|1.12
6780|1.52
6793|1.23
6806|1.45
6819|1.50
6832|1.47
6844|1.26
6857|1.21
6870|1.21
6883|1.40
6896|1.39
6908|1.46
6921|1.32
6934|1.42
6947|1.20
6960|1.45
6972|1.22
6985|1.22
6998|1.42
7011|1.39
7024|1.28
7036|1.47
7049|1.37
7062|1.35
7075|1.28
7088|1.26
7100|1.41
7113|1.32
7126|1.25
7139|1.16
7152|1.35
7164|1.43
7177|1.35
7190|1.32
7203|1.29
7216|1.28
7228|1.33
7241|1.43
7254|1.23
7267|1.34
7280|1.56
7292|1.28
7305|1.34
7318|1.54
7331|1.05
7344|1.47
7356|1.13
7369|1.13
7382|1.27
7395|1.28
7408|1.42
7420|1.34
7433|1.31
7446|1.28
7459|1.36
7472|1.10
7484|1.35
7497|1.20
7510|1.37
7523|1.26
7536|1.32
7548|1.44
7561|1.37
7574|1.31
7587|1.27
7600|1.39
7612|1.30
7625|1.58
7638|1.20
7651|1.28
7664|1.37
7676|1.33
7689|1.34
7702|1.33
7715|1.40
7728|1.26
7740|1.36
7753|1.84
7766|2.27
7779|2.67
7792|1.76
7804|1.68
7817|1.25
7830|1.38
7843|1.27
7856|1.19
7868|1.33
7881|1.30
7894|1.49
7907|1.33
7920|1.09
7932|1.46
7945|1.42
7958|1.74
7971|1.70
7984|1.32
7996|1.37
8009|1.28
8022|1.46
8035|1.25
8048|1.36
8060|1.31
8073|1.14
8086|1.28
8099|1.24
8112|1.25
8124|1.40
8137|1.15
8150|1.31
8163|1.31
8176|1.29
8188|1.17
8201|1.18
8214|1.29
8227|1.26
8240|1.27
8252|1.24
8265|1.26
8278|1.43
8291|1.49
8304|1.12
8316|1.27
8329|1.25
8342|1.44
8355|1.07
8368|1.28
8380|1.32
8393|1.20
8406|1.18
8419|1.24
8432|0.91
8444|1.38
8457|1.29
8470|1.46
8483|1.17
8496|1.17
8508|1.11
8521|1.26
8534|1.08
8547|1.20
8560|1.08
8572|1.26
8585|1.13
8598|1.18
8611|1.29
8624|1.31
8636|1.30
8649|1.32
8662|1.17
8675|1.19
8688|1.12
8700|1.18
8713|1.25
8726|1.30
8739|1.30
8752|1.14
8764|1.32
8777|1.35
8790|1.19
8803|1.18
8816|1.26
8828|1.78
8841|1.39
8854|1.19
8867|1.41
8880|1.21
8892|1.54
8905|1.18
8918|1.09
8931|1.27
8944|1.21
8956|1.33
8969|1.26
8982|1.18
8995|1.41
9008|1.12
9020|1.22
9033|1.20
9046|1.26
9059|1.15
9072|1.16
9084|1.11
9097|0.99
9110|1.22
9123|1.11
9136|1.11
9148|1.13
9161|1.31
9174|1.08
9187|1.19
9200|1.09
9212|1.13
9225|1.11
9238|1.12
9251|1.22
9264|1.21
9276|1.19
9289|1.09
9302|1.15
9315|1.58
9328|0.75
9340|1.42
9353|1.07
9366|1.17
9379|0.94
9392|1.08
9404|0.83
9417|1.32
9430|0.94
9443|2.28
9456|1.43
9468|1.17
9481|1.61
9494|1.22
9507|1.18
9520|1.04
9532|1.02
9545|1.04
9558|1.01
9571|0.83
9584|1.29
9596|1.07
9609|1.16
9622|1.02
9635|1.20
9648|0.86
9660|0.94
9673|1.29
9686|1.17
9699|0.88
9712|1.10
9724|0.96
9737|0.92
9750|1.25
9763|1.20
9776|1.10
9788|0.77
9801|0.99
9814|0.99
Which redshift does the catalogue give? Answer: 0.18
